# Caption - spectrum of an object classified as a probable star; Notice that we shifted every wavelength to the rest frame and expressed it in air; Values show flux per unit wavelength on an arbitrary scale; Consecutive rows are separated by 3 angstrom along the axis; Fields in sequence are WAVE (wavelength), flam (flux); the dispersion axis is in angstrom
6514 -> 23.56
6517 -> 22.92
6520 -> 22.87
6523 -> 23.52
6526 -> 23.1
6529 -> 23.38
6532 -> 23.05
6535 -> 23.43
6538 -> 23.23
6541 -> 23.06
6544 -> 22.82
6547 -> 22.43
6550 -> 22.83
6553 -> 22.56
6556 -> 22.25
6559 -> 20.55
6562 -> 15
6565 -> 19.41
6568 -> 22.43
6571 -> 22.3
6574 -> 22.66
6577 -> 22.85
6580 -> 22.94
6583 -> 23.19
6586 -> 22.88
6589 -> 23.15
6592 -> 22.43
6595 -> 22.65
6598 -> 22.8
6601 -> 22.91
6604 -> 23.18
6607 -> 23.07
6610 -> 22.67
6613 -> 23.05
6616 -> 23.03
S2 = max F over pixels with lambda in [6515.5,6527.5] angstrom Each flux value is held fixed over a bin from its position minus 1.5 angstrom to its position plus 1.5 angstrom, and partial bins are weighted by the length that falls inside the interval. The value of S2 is 23.52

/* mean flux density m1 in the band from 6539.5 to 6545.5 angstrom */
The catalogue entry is 22.9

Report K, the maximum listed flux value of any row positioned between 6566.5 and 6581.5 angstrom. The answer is 22.94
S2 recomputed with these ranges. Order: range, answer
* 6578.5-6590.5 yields 23.19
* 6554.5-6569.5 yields 22.43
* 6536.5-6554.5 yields 23.23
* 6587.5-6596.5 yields 23.15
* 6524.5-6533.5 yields 23.38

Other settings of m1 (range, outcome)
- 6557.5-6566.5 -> 18.3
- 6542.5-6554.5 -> 22.7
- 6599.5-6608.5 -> 23.1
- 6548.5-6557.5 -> 22.5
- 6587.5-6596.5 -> 22.7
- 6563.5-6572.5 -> 21.4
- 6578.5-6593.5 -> 22.9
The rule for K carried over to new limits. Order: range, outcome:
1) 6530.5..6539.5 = 23.43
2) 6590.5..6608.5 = 23.18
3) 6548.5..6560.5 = 22.83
